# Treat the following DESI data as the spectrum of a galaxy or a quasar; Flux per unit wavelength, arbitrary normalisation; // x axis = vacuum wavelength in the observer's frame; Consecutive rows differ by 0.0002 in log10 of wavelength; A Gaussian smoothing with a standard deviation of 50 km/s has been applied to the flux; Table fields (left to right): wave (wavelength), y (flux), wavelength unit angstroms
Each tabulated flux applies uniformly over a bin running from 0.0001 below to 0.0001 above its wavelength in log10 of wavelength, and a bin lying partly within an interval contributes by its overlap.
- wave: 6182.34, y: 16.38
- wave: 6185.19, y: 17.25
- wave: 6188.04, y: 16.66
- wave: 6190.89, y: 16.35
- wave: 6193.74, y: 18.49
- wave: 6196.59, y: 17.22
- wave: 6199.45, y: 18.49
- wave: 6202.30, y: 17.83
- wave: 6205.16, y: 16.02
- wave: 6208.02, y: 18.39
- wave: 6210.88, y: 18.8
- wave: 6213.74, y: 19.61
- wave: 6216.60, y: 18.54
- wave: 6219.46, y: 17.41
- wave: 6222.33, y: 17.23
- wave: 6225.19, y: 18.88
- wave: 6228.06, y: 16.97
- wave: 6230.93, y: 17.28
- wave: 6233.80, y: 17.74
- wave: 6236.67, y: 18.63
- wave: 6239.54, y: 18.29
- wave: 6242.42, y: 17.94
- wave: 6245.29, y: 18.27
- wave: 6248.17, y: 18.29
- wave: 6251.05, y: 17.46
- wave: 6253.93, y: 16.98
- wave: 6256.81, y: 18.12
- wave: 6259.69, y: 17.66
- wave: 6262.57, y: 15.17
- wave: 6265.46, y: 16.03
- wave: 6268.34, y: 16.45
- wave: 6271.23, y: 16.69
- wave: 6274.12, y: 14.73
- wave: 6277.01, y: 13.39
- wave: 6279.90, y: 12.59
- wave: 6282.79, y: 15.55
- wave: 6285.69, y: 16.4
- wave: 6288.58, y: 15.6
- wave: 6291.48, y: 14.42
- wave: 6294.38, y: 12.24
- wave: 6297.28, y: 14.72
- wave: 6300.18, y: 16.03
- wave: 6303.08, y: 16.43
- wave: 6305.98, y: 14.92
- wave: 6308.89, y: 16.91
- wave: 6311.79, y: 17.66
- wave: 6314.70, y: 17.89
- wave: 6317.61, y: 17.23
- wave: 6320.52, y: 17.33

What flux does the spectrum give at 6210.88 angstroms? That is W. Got 18.8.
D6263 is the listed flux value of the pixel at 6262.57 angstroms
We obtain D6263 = 15.17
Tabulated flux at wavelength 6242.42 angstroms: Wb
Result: 17.94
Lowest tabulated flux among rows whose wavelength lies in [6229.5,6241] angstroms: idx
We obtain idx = 17.28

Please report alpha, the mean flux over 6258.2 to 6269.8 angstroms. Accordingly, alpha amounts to 16.3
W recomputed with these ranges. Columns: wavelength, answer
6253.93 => 16.98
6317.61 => 17.23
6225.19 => 18.88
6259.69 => 17.66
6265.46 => 16.03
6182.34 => 16.38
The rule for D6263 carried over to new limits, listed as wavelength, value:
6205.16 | 16.02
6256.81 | 18.12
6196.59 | 17.22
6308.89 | 16.91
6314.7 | 17.89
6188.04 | 16.66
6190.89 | 16.35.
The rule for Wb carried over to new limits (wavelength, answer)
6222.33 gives 17.23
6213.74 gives 19.61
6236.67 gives 18.63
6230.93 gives 17.28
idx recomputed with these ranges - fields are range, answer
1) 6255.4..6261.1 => 17.66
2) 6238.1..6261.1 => 16.98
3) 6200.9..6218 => 16.02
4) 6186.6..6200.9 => 16.35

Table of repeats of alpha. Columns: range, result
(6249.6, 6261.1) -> 17.6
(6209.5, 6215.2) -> 19.2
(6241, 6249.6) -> 18.2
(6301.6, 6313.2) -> 16.5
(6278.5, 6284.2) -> 14.1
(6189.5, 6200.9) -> 17.6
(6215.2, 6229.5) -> 17.8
